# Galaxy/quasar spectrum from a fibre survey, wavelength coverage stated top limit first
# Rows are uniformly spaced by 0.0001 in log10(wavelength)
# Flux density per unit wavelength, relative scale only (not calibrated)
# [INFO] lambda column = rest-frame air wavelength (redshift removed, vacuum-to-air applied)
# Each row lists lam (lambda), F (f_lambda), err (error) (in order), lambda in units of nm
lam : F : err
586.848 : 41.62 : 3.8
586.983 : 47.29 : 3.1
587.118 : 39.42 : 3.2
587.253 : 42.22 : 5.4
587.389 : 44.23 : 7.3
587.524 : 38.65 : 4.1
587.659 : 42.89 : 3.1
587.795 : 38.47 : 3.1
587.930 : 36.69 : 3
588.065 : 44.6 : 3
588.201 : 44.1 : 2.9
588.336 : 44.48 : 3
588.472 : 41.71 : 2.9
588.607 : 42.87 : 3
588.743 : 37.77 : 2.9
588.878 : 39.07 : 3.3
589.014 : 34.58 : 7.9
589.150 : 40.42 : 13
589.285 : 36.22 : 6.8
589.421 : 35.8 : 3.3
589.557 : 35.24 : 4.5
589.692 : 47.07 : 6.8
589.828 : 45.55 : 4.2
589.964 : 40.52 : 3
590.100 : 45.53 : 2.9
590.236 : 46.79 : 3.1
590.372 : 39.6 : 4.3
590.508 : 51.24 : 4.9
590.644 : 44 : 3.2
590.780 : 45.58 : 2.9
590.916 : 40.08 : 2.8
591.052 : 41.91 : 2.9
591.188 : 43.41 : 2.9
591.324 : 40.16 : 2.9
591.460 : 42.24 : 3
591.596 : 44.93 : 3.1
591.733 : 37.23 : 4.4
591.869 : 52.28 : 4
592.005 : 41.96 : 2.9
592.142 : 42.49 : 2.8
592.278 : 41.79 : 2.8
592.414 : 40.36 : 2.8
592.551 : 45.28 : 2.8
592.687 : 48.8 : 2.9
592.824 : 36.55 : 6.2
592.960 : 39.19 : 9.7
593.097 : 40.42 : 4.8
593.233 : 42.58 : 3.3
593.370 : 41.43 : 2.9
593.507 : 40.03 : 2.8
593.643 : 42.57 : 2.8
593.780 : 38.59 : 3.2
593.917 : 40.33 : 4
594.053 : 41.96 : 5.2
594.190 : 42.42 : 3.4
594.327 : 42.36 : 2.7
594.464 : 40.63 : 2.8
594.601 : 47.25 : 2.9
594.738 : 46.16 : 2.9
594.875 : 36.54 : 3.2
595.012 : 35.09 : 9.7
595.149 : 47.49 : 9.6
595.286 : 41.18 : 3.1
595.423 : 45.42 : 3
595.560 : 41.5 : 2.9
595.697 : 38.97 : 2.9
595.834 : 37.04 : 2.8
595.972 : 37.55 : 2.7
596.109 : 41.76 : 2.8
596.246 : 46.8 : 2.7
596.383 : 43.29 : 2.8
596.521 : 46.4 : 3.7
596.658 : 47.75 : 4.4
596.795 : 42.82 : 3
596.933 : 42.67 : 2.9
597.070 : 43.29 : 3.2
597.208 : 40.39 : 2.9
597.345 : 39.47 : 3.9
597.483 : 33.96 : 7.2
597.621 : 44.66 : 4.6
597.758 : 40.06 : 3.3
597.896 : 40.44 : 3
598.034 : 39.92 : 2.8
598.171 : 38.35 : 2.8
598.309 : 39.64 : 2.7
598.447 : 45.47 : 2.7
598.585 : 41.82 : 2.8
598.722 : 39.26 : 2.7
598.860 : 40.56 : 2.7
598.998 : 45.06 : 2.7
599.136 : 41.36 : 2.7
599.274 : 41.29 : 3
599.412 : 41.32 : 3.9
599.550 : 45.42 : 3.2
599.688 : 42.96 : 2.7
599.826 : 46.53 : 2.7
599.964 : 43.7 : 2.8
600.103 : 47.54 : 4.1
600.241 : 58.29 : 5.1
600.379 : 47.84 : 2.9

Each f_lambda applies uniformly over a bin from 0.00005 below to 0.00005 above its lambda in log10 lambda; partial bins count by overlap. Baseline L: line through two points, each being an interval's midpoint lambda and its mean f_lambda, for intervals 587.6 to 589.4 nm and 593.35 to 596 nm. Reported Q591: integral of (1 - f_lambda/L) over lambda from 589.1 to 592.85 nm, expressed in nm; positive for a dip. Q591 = -0.19 nm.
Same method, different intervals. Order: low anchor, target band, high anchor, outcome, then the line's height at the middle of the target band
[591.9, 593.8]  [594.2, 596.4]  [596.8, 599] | -0.02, 41.4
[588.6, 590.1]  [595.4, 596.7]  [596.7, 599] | -0.05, 40.7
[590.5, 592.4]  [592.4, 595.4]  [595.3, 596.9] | 0.08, 42.9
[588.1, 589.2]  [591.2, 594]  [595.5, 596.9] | -0.03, 41.6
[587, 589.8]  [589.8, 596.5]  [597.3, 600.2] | -0.19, 41.2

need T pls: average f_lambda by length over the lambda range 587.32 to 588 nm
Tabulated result 40.2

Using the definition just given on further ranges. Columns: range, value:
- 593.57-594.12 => 40.9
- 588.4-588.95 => 40.3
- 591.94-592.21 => 42.2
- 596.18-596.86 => 45.4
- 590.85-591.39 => 41.4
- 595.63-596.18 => 38.9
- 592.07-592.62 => 42.5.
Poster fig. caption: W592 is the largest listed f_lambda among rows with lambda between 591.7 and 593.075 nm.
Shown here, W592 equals 52.28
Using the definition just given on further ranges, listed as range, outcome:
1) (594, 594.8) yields 47.25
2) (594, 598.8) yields 47.75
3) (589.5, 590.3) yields 47.07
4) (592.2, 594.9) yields 48.8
